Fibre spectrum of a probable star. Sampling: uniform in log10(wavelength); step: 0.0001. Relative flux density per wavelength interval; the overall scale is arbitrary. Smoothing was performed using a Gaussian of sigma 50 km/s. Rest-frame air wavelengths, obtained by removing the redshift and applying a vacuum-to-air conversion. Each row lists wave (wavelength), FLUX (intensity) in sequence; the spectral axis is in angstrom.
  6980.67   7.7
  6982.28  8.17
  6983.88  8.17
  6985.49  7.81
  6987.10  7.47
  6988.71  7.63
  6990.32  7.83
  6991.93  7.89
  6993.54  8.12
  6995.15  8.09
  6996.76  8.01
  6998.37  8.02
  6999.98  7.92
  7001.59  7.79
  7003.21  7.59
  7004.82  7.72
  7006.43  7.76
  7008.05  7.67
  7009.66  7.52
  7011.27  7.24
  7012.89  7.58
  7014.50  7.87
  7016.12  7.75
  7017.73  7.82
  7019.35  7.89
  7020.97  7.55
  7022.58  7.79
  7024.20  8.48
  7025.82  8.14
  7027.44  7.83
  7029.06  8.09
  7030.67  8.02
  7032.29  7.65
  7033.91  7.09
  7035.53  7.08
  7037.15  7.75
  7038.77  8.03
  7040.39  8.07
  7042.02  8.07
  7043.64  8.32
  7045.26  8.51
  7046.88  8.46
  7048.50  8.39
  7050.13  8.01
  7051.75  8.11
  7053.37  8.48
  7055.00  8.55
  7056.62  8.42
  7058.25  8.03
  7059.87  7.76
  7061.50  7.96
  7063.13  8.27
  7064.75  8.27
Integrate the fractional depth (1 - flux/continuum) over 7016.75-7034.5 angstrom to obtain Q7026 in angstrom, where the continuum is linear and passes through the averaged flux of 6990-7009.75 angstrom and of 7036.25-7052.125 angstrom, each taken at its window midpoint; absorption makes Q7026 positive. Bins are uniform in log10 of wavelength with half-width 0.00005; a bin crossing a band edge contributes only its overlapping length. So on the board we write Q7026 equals 0.4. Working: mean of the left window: 7.85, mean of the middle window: 7.86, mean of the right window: 8.17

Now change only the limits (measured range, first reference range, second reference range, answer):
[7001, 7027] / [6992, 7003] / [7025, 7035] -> 0.36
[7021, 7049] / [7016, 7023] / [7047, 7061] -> 0.01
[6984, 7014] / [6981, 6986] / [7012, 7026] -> 0.71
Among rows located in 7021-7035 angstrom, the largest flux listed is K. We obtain 8.48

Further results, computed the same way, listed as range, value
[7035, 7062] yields 8.55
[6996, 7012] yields 8.02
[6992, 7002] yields 8.12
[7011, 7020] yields 7.89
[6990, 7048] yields 8.51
